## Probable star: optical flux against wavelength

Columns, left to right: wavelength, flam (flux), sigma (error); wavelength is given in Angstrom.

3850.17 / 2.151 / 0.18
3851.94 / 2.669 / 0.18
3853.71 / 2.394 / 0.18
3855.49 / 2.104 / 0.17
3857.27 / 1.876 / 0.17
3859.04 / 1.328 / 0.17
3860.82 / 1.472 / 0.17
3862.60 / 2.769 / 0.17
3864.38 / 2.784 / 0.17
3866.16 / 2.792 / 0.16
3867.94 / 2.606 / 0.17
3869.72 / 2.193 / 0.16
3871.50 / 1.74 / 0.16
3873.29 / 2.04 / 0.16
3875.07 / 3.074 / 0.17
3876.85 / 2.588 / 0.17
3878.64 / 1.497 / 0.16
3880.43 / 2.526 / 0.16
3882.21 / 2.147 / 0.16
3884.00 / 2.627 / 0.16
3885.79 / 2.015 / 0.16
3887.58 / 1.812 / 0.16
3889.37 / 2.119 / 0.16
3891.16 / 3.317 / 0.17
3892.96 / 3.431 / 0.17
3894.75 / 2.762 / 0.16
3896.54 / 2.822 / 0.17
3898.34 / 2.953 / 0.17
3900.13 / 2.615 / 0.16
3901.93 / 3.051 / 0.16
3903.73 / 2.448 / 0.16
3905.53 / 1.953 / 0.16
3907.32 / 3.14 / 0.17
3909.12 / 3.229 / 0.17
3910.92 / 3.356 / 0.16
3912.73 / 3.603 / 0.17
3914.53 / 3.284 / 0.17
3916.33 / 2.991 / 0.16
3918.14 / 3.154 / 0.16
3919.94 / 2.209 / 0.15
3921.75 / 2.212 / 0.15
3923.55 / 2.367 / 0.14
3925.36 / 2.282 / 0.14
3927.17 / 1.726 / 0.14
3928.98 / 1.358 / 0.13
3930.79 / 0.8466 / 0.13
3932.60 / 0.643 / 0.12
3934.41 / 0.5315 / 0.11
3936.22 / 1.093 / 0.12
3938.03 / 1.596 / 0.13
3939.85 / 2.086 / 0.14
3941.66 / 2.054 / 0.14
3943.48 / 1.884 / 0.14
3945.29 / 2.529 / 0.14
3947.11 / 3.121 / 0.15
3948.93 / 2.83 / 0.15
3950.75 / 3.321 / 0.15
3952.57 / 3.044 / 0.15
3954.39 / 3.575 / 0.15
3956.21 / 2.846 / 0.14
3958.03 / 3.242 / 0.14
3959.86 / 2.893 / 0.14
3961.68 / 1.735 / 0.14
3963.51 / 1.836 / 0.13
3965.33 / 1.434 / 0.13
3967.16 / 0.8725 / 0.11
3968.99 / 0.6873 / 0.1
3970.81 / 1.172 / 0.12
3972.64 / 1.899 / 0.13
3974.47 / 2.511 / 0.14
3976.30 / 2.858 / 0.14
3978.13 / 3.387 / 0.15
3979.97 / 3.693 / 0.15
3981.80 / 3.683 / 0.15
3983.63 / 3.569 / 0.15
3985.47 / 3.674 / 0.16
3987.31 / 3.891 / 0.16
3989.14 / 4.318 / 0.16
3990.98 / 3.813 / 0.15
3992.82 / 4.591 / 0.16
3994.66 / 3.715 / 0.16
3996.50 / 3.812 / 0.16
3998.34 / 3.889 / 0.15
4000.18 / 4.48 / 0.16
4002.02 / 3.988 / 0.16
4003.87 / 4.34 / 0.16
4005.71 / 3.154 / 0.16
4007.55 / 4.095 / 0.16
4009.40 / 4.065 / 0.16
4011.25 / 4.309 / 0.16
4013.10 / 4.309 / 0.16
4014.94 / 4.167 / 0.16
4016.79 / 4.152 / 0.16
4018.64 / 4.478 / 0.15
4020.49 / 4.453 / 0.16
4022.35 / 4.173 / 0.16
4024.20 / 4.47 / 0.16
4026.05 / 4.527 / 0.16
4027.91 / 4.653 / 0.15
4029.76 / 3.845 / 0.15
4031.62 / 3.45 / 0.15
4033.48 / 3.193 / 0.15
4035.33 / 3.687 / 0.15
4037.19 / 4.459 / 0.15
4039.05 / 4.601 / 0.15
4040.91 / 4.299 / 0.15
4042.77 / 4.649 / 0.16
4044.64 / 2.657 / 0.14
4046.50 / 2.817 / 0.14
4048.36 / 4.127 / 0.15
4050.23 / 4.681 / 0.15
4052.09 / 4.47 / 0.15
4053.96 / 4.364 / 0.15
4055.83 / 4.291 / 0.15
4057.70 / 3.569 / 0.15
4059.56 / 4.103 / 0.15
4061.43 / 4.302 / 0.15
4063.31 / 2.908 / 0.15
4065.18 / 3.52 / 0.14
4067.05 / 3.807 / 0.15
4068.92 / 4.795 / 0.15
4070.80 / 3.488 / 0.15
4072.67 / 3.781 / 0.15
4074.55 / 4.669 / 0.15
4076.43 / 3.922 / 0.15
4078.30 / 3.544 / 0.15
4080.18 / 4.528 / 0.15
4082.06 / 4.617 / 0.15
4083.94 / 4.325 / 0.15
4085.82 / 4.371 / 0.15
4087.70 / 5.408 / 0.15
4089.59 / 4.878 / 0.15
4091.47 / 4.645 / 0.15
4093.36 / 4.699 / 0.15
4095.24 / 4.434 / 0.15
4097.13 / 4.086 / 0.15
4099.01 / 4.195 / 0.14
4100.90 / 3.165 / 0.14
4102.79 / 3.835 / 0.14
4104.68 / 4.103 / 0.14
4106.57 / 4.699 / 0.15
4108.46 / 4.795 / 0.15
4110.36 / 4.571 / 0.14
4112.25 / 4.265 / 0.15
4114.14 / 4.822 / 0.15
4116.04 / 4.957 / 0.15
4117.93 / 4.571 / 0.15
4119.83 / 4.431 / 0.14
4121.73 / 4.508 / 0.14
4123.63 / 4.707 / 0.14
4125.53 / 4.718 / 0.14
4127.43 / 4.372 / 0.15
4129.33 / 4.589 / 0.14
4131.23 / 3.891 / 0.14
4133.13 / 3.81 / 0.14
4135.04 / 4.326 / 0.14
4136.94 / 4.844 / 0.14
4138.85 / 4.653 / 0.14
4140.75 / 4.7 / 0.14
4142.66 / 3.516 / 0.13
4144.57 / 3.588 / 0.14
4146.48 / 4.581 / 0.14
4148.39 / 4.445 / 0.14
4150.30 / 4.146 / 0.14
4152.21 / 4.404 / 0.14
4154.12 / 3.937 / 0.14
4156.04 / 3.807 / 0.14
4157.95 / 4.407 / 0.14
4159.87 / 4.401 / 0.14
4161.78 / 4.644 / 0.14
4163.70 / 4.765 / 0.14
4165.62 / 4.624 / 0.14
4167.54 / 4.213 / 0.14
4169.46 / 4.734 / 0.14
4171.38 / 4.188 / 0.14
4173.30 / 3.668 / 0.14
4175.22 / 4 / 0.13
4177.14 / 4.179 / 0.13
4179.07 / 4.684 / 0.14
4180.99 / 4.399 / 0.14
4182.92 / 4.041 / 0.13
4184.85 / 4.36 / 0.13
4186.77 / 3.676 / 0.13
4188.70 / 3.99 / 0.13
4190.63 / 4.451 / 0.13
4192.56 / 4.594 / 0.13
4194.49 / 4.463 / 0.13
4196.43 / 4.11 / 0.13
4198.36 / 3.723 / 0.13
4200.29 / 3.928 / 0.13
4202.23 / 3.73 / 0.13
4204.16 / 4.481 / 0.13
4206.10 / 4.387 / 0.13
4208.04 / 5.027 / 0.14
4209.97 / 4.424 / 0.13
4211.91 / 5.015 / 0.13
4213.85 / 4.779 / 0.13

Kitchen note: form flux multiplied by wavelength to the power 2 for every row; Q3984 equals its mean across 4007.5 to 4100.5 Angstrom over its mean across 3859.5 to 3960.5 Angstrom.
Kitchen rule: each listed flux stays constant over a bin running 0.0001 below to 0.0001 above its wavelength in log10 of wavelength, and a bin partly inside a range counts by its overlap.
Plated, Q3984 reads 1.8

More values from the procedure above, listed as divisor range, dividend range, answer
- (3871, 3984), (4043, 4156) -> 1.92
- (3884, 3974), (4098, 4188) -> 2.06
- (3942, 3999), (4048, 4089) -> 1.51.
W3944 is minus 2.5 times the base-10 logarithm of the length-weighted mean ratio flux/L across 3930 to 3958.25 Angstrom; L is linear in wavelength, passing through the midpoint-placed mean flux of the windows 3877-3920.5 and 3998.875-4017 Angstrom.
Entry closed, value 0.46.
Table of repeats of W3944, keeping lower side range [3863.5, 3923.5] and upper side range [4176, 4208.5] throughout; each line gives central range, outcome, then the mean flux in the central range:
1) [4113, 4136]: -0.16 mag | 4.47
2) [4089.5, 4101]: -0.17 mag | 4.34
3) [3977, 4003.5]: -0.23 mag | 3.89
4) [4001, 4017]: -0.24 mag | 4.06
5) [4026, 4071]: -0.15 mag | 3.97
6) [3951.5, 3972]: 0.37 mag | 2.13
